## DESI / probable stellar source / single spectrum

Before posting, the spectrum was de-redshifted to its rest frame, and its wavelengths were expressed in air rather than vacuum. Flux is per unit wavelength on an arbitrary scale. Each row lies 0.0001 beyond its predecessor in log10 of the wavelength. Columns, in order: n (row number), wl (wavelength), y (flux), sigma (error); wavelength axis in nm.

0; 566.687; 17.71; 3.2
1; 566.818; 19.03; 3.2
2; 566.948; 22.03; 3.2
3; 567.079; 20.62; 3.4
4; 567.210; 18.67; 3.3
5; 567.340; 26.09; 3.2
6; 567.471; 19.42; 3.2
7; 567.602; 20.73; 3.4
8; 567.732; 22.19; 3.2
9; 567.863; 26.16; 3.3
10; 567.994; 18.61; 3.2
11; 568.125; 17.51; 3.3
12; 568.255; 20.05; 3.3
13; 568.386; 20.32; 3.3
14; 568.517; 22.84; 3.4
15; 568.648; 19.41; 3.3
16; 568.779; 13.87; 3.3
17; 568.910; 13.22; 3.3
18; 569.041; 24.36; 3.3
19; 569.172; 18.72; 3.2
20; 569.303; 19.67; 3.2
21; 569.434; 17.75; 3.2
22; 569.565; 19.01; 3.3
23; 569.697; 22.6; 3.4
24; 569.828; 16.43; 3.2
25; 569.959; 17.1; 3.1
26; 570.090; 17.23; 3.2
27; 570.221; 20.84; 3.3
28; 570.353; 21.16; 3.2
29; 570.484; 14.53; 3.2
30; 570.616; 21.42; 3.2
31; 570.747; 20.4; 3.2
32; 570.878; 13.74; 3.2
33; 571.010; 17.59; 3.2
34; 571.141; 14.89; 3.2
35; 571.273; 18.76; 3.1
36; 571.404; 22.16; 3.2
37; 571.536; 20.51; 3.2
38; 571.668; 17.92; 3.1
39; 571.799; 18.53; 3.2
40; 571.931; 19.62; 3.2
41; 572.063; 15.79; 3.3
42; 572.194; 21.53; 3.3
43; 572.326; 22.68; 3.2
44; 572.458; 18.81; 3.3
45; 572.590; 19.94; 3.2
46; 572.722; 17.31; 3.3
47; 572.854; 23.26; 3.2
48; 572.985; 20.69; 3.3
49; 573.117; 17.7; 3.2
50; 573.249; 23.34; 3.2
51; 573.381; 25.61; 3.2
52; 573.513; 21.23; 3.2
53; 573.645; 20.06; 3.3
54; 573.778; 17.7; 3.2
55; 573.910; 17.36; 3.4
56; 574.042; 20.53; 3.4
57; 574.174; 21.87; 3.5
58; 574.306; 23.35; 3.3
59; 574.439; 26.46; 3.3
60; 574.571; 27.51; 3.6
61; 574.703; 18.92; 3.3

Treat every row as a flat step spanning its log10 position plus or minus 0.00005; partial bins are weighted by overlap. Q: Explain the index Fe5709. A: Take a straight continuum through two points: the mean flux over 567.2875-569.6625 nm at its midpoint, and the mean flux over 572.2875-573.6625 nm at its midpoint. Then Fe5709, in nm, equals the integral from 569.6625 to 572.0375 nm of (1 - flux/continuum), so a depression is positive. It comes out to 0.23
